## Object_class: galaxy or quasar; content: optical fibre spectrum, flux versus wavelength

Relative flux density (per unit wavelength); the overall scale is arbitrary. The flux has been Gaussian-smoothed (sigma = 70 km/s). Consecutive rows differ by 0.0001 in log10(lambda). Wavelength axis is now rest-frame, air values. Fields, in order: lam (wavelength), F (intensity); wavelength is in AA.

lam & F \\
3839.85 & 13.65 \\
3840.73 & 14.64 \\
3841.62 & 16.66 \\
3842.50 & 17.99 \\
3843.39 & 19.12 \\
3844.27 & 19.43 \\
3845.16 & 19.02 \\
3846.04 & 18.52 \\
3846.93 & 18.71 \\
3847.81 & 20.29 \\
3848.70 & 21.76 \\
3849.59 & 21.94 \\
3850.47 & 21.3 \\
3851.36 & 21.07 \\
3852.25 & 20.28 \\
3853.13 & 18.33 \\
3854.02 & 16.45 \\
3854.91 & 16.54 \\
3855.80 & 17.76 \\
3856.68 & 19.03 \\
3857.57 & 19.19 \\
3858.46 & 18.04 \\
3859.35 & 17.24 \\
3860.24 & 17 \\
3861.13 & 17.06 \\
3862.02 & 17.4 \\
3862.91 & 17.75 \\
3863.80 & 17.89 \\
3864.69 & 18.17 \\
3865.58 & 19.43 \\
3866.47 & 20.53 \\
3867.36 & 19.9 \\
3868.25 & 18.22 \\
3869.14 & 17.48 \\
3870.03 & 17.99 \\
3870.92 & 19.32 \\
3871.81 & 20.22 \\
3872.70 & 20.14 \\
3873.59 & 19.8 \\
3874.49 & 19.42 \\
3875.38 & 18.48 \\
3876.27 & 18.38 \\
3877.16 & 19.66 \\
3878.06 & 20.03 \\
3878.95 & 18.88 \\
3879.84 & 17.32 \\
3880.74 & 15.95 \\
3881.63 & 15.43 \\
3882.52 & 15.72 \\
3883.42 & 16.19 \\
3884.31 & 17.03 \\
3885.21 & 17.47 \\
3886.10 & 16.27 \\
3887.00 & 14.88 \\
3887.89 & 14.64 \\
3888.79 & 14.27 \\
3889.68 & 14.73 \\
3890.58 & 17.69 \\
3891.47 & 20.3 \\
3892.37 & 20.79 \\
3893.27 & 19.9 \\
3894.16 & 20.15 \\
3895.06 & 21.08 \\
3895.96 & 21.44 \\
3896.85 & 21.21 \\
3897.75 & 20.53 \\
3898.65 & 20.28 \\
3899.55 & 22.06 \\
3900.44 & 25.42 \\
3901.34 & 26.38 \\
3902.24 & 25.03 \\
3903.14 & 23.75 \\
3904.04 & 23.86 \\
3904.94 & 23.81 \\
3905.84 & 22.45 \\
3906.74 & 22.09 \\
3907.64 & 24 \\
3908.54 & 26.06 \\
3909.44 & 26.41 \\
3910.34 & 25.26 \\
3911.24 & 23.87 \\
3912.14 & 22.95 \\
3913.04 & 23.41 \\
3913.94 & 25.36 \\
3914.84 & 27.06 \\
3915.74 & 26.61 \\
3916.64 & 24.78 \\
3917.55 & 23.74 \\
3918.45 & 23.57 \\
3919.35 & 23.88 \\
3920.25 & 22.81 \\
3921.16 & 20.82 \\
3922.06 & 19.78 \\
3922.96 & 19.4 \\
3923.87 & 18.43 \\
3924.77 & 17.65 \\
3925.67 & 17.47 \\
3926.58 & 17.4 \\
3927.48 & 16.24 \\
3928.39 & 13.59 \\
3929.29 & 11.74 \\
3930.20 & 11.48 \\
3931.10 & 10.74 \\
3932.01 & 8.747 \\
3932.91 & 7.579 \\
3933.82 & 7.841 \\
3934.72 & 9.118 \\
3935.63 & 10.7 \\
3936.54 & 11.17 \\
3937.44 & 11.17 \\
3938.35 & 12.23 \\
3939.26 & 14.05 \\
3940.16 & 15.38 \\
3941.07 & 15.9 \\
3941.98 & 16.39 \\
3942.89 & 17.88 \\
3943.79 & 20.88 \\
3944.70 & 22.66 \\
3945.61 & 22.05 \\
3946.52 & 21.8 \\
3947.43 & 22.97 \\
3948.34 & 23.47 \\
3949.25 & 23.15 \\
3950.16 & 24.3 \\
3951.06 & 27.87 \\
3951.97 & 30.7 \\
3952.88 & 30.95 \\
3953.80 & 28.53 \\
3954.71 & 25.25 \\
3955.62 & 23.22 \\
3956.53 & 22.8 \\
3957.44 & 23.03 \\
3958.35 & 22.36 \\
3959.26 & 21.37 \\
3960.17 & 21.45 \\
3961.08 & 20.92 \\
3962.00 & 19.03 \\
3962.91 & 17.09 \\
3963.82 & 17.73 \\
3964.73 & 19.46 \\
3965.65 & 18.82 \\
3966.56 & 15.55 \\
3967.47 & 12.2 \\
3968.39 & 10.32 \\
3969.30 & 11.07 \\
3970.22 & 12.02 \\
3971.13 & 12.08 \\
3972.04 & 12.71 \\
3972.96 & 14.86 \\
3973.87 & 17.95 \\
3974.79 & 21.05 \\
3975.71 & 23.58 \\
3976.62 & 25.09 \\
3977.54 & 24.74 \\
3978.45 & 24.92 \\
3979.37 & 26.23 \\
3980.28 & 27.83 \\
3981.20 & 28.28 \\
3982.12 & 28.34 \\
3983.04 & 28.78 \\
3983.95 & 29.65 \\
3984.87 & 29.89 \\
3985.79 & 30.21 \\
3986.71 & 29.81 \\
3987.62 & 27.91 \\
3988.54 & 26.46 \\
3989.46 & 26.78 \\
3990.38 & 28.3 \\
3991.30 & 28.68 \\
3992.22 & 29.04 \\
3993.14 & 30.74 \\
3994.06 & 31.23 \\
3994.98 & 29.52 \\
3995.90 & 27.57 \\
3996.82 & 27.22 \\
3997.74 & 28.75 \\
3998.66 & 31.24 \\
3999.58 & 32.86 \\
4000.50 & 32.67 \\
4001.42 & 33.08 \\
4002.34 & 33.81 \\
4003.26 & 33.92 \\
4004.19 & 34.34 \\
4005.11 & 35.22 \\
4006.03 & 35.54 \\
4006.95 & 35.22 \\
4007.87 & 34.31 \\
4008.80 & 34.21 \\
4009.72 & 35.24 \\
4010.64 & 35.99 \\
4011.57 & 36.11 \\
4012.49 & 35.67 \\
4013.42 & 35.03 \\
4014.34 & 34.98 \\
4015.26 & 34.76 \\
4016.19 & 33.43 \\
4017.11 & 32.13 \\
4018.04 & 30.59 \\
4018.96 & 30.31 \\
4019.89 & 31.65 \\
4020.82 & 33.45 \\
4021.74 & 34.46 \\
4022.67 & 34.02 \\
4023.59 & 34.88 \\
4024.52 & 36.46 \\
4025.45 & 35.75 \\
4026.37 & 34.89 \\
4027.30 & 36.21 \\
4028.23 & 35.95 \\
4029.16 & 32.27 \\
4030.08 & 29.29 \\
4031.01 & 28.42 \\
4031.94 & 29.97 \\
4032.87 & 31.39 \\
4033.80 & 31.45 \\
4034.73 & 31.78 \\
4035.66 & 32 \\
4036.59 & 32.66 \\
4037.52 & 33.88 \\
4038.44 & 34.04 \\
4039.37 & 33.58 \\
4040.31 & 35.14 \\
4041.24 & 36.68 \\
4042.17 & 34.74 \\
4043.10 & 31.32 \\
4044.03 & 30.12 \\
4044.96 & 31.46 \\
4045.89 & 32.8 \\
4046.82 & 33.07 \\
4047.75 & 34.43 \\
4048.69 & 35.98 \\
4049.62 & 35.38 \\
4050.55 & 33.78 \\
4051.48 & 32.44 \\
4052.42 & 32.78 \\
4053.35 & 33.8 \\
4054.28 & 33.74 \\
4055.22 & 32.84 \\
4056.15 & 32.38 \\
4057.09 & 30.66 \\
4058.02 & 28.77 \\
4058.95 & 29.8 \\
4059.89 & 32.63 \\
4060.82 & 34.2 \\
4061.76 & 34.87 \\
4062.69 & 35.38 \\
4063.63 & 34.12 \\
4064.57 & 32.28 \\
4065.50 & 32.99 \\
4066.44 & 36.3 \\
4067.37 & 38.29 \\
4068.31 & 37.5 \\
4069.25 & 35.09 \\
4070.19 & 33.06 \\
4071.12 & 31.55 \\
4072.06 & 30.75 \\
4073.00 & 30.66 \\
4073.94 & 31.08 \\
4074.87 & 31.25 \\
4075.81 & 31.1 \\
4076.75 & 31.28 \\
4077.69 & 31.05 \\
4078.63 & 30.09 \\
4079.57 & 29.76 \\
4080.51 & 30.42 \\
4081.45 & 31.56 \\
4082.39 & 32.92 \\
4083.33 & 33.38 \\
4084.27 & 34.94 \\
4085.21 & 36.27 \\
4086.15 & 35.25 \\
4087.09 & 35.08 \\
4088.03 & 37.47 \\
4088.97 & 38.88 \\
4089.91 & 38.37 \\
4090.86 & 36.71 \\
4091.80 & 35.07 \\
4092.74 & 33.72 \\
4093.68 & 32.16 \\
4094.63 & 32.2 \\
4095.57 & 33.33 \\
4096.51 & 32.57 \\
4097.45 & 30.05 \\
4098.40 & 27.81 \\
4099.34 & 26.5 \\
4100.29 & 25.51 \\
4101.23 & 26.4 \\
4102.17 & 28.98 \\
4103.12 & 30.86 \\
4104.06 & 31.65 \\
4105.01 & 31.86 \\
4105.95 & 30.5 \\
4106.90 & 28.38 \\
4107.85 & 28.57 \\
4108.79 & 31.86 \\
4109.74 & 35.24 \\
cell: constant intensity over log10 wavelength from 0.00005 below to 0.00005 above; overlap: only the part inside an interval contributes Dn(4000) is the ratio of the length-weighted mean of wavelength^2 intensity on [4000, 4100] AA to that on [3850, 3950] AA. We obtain 1.9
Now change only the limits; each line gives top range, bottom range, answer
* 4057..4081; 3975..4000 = 1.20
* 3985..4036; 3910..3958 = 1.71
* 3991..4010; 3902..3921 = 1.39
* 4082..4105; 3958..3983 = 1.77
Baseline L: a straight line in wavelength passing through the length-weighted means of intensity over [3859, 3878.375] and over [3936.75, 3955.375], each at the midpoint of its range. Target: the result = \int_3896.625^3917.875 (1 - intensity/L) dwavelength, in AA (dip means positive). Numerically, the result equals -4.3 AA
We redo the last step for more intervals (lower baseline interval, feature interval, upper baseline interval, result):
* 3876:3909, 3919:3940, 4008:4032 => 8.2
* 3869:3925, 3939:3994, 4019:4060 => 8.7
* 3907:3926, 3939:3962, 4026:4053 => 3.1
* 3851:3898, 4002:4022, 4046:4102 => -4.1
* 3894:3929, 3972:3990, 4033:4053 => 1.7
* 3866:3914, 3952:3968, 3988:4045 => 3.3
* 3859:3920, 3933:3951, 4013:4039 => 5.9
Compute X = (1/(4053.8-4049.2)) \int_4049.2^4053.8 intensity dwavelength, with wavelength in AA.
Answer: 33.6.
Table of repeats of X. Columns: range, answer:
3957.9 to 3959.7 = 21.9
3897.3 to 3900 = 21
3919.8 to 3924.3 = 20.2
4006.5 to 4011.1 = 35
